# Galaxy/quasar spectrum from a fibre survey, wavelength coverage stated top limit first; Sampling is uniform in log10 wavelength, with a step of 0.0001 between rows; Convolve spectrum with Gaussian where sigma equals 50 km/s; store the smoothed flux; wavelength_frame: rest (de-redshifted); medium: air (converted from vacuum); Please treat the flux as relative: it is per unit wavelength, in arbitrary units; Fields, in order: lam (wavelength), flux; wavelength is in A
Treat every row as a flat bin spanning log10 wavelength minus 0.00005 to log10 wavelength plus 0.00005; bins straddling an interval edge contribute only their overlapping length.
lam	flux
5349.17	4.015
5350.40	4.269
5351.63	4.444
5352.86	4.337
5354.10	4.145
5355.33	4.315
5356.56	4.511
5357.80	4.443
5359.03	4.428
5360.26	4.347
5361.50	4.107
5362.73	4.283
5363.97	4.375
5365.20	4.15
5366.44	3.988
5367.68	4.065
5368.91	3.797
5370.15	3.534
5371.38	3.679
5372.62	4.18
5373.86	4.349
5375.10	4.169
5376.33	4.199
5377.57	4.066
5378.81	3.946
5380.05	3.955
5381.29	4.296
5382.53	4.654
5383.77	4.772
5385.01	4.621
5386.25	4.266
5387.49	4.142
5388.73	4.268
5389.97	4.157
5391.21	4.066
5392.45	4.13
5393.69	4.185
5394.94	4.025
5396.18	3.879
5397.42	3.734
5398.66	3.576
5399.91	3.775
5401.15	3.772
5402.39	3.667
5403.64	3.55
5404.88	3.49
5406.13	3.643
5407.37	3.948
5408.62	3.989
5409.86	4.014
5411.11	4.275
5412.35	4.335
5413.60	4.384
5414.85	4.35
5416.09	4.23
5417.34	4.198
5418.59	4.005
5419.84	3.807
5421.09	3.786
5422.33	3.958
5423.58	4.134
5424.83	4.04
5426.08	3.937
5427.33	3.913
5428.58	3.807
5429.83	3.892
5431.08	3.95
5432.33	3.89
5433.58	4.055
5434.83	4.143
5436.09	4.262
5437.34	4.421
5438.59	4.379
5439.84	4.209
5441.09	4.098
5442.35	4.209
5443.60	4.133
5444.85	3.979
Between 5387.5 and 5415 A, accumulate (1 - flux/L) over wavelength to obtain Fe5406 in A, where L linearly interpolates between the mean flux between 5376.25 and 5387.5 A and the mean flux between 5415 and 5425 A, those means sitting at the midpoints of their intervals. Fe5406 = 1.3 A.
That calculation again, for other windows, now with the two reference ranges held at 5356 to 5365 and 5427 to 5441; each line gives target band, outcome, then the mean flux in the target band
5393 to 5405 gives 1.23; 3.78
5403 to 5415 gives 0.55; 3.98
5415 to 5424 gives 0.24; 4.03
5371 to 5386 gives 0.11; 4.25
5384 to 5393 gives -0.02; 4.26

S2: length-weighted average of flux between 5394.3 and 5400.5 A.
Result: 3.79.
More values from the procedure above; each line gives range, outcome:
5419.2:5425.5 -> 3.95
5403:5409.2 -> 3.72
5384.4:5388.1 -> 4.34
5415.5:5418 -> 4.2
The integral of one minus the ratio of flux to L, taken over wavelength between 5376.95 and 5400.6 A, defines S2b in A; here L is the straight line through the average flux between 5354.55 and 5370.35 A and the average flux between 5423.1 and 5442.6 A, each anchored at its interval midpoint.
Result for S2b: 0.1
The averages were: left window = 4.2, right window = 4.08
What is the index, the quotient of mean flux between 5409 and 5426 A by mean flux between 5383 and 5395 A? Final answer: 0.96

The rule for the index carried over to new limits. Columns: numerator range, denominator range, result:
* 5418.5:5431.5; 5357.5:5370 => 0.94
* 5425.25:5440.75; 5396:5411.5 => 1.08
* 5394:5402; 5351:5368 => 0.89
